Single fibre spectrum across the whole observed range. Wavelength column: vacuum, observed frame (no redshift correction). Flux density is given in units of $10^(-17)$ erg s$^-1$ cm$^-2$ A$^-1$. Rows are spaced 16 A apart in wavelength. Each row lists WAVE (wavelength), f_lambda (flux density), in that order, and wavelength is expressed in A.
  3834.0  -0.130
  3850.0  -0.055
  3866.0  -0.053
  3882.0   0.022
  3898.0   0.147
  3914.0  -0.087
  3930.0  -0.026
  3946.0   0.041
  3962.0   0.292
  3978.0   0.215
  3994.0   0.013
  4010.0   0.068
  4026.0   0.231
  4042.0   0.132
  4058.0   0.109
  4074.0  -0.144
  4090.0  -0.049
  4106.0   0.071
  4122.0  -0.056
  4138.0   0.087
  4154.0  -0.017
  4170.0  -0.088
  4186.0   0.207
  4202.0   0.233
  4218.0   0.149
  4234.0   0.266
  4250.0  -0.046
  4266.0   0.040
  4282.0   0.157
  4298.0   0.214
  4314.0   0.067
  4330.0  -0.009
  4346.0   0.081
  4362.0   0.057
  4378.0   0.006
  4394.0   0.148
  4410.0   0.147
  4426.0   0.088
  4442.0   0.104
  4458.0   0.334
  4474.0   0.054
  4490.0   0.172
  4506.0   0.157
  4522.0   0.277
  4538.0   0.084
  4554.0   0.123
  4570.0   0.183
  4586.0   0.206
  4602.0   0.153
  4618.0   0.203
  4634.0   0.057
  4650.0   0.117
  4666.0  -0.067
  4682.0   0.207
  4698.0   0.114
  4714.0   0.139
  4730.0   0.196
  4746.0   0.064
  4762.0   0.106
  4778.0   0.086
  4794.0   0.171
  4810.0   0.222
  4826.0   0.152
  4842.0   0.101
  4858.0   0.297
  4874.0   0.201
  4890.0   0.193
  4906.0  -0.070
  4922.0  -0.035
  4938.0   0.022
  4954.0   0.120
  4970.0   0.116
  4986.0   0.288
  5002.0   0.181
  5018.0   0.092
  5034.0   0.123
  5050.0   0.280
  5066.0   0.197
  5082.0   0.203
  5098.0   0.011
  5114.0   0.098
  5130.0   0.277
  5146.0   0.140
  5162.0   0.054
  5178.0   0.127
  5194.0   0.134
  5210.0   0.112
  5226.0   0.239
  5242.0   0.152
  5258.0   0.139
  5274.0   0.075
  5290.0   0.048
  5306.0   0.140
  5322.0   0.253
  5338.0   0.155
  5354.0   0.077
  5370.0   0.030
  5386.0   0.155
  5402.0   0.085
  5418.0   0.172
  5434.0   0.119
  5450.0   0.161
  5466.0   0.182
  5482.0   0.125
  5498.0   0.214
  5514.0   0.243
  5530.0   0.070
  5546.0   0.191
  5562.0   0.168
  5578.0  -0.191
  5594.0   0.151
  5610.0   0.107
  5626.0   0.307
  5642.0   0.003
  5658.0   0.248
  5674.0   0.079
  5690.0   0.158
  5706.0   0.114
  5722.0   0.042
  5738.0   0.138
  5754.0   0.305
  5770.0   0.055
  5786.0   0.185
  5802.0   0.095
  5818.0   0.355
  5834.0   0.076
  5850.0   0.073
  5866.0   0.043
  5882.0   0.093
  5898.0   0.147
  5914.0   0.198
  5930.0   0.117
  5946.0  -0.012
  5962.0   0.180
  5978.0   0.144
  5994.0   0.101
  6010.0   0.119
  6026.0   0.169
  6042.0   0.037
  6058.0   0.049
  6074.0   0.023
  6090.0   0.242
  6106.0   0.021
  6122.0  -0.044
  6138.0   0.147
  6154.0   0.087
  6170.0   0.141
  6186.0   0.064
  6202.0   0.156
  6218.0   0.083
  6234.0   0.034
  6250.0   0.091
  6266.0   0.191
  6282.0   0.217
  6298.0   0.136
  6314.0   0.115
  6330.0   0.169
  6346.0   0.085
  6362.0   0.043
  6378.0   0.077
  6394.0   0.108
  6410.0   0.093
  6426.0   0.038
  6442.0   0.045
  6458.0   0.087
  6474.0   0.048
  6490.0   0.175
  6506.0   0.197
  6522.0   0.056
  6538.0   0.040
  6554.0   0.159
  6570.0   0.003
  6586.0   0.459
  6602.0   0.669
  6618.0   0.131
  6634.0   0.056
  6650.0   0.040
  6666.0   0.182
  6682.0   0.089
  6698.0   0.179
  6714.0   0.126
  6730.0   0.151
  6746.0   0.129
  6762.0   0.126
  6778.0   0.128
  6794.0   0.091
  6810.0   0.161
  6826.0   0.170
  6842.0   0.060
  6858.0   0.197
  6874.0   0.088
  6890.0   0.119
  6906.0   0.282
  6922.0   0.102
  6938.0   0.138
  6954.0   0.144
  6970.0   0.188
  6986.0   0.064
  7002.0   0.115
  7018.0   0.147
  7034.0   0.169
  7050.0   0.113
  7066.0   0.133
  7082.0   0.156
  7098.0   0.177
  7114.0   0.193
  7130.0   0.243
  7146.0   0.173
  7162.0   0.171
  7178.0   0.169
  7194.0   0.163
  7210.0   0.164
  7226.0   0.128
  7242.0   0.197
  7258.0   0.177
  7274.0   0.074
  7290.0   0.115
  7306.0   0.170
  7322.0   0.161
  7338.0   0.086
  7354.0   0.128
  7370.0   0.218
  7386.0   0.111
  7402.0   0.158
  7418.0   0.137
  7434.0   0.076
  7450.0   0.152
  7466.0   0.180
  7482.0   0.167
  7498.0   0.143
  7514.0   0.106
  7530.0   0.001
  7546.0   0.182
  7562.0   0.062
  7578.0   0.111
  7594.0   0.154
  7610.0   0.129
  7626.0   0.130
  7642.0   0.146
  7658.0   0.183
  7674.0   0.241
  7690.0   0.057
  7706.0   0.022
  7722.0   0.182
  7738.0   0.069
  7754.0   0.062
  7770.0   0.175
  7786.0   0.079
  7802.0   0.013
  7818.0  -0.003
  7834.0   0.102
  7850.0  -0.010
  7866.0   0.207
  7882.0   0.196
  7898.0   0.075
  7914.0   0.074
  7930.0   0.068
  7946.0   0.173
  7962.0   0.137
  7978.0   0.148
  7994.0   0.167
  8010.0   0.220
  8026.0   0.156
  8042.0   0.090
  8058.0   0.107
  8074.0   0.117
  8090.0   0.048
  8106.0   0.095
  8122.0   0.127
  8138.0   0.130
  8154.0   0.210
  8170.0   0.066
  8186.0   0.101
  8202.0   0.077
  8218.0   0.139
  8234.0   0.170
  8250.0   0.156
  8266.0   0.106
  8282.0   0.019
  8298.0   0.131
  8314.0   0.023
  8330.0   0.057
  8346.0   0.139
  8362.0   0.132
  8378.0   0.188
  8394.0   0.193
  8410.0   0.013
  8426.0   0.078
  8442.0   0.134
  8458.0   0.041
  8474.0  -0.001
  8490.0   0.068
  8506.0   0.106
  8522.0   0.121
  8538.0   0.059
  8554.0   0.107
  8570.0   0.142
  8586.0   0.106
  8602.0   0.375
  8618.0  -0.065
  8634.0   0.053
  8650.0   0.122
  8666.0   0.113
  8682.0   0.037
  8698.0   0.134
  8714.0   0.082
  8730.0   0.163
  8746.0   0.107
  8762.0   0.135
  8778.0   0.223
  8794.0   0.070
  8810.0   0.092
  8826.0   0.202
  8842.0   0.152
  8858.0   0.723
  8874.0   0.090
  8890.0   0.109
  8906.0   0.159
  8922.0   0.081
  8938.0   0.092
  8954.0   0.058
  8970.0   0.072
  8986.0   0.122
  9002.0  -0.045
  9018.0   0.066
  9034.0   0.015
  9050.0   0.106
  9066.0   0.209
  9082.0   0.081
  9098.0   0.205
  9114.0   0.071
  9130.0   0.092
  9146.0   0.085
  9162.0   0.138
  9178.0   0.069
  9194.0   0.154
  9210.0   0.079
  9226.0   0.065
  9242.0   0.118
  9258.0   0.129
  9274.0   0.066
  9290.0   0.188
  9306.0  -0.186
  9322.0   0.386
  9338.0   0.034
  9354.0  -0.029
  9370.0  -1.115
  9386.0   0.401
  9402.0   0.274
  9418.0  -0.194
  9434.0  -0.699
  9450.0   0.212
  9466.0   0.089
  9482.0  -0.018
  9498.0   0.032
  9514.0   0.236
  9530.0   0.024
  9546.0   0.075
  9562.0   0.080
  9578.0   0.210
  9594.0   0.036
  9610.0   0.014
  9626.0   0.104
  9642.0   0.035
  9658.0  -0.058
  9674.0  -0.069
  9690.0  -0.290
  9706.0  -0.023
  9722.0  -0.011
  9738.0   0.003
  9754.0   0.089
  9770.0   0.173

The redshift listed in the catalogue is 0.77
